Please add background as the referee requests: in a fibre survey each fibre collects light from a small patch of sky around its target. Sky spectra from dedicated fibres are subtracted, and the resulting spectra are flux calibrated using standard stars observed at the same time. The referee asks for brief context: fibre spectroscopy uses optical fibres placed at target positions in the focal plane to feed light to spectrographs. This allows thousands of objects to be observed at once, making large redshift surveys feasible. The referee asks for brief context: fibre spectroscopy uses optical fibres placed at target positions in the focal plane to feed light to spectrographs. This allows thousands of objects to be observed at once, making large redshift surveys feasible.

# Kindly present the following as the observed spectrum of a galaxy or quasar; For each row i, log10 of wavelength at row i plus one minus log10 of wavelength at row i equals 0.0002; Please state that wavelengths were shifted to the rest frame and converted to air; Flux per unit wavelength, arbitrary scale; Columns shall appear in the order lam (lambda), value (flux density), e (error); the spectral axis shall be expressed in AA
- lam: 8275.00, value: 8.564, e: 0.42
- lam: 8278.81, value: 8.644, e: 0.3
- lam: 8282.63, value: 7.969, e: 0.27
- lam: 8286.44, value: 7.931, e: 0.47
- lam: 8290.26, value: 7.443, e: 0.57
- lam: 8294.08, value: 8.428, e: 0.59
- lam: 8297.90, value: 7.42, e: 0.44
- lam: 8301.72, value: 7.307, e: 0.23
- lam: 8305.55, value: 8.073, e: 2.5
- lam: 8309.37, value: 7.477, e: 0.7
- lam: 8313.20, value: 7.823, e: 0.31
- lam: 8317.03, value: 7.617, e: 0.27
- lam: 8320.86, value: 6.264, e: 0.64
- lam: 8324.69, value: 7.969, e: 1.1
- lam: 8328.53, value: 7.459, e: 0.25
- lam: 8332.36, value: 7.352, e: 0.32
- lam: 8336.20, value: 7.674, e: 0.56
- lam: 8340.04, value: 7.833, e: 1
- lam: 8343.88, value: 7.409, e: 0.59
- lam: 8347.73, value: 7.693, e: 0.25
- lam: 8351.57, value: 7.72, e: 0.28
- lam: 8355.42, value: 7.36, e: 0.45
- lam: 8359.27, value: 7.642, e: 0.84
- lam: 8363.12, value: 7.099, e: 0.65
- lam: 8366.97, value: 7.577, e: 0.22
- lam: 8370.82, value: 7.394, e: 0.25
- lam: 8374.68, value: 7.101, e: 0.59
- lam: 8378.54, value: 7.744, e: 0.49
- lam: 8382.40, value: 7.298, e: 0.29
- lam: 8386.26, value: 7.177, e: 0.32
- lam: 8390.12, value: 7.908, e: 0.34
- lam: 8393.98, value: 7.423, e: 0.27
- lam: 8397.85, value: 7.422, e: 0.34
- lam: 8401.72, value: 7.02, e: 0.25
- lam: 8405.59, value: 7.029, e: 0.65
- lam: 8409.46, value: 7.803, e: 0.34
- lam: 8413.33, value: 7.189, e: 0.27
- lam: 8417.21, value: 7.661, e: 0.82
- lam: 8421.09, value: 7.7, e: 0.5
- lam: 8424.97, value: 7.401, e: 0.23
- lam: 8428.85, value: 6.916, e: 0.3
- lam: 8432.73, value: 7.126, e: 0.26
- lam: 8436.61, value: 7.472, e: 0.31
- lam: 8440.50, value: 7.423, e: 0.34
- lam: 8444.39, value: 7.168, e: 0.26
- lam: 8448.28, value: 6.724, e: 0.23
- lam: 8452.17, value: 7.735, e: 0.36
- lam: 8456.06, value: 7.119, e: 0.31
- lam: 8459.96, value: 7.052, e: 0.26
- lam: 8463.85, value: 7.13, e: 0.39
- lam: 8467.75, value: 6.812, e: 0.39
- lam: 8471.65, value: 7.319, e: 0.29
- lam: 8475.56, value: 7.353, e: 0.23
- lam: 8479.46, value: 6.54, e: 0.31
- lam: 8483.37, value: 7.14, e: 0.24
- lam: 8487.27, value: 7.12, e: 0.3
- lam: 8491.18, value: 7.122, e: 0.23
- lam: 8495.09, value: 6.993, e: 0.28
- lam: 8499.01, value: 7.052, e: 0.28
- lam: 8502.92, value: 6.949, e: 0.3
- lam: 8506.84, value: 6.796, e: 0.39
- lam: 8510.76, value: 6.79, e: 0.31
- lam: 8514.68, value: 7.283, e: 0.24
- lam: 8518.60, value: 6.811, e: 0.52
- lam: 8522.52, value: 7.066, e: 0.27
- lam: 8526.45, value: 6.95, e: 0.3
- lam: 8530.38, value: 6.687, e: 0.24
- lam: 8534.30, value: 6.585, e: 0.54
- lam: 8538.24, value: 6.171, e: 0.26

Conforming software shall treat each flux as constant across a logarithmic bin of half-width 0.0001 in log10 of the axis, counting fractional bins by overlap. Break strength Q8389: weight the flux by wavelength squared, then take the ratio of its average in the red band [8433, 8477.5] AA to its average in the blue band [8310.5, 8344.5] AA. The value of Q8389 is 0.99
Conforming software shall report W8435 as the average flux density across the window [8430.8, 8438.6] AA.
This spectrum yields 7.3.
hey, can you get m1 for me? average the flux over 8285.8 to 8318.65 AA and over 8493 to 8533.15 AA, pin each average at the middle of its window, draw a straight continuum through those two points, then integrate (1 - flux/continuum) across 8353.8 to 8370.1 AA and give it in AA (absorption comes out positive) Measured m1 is 0.2 AA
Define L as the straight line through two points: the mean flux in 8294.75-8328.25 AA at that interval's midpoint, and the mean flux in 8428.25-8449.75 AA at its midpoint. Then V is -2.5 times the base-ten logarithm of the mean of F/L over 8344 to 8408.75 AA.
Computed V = -0.012 mag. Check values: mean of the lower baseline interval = 7.53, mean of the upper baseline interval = 7.16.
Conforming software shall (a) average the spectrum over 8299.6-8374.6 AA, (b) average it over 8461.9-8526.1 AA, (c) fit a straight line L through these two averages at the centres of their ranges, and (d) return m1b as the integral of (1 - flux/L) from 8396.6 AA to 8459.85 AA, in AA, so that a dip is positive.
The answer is -0.7 AA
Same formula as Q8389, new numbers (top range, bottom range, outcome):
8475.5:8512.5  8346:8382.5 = 0.96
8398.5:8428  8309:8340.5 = 1.01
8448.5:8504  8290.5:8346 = 0.97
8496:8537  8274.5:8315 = 0.92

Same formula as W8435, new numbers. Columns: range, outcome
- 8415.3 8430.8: 7.42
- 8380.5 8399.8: 7.45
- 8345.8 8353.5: 7.7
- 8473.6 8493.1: 7.05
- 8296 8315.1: 7.62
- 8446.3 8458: 7.2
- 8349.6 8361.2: 7.58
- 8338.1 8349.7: 7.65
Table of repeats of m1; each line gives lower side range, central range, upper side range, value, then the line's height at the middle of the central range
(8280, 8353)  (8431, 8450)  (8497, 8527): 0.0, 7.21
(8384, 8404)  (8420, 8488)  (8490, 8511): -0.3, 7.14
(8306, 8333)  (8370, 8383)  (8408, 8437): 0.1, 7.43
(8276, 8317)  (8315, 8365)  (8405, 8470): 1.3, 7.67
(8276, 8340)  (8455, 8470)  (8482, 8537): 0.2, 7.12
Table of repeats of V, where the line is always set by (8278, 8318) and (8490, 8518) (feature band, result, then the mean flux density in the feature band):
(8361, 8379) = 0.02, 7.36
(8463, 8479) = 0.00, 7.1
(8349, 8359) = 0.00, 7.57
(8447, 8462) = 0.00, 7.18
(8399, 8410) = 0.02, 7.23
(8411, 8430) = -0.01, 7.4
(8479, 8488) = 0.01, 6.98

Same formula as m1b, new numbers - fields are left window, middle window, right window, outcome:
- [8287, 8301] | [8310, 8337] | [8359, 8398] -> 0.7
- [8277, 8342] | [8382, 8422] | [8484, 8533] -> -0.4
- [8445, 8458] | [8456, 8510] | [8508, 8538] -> 0.1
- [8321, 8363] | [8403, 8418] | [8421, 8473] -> -0.1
